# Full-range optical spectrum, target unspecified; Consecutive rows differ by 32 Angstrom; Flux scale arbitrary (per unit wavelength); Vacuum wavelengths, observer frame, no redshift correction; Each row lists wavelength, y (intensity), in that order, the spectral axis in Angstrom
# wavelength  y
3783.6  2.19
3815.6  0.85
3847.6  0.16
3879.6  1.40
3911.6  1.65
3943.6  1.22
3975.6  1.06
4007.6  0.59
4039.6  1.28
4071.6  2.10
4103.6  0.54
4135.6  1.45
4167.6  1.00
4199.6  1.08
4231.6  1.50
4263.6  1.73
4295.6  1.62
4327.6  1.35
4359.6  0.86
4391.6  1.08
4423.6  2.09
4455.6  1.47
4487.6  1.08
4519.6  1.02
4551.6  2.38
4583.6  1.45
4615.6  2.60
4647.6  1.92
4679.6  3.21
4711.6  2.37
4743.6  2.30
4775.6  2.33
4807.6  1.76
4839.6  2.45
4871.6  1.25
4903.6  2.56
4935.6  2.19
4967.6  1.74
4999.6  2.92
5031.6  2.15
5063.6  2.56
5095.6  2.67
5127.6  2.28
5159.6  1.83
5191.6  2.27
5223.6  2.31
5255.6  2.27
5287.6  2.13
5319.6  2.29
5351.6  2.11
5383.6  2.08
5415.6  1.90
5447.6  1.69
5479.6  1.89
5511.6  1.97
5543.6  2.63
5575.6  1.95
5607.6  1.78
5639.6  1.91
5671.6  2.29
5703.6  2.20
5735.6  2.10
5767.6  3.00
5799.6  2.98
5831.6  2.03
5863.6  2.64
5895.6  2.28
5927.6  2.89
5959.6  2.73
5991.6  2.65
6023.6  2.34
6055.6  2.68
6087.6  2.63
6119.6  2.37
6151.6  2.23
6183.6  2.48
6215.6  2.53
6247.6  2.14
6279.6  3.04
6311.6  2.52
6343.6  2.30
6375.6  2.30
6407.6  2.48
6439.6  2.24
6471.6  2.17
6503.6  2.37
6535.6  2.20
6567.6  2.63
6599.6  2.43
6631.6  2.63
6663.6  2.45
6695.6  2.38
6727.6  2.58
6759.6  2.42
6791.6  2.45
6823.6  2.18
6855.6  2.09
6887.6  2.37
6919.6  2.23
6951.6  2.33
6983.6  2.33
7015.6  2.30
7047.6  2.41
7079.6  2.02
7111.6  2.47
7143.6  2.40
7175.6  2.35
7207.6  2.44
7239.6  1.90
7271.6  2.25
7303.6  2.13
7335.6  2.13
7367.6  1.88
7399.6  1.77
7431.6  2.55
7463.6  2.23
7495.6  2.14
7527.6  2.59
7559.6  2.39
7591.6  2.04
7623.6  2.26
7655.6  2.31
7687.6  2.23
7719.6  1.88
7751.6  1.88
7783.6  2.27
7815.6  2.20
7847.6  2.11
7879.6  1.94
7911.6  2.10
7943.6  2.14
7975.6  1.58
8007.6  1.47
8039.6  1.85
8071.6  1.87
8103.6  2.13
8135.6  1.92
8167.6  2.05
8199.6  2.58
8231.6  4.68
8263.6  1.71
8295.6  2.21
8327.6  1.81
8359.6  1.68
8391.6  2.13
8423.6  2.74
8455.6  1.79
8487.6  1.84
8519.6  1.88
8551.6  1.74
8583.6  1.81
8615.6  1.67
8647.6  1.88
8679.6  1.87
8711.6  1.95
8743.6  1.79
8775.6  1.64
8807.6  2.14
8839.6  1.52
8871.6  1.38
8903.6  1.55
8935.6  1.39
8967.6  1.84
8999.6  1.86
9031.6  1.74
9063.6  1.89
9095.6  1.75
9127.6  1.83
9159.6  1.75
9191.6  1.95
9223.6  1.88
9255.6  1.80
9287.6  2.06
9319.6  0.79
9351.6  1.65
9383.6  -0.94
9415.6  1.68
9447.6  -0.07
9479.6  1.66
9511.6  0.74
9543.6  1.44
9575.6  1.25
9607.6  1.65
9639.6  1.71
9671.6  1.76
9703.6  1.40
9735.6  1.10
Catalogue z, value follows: 0.25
